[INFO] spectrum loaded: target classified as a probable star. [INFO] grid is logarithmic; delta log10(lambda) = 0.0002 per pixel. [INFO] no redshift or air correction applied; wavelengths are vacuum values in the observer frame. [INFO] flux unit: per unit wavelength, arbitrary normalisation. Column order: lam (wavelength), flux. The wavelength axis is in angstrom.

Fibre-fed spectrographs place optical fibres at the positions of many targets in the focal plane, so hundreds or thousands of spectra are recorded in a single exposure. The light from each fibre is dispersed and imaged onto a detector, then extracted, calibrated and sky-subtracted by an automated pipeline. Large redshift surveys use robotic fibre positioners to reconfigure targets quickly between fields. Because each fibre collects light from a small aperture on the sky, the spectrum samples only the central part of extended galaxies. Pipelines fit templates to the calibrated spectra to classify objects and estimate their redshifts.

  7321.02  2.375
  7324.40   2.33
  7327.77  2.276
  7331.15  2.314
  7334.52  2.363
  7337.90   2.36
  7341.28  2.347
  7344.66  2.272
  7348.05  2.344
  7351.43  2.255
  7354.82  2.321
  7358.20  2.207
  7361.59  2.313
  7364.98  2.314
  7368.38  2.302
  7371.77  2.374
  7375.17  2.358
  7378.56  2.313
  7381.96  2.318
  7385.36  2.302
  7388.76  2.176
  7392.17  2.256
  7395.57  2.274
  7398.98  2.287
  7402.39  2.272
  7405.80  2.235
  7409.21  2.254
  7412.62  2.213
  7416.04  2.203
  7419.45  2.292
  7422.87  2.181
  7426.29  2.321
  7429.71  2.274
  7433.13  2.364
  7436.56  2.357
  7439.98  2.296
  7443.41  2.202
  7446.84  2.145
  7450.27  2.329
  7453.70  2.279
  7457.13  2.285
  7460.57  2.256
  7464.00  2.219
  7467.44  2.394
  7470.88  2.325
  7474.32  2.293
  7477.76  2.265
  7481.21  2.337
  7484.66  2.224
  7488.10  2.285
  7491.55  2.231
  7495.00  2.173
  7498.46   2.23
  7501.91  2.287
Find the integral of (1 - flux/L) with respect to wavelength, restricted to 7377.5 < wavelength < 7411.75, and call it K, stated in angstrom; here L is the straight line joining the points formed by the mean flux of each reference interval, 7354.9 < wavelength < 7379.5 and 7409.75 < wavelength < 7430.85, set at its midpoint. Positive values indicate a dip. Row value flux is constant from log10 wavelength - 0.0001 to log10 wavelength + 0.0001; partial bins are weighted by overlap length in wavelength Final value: 0.2 angstrom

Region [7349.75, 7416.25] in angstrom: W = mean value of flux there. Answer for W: 2.28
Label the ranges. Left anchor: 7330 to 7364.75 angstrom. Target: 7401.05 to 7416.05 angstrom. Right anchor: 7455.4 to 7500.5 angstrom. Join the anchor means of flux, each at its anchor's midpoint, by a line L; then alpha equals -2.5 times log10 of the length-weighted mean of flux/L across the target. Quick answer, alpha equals 0.03 mag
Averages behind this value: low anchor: 2.31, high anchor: 2.27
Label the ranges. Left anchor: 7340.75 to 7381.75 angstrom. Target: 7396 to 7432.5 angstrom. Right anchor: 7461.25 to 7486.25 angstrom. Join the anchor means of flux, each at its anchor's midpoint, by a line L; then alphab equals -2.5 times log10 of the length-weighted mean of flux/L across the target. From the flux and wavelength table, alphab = 0.02 mag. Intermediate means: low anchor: 2.31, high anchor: 2.29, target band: 2.26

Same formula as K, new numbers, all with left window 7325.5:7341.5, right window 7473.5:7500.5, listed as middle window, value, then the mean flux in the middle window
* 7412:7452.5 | 0.3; 2.27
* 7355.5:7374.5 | 0.1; 2.31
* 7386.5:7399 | 0.3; 2.24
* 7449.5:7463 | -0.1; 2.28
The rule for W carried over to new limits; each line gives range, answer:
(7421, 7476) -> 2.28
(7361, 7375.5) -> 2.33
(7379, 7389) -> 2.28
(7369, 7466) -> 2.27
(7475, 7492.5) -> 2.27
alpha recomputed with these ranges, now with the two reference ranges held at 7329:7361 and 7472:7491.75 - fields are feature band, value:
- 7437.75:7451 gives 0.021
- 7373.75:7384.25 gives -0.013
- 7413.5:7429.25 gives 0.020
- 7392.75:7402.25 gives 0.010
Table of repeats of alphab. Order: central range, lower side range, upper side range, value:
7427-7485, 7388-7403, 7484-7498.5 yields -0.02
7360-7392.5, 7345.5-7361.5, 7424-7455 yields -0.01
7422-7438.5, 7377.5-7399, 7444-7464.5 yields -0.02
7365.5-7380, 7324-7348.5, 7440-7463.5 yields -0.02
